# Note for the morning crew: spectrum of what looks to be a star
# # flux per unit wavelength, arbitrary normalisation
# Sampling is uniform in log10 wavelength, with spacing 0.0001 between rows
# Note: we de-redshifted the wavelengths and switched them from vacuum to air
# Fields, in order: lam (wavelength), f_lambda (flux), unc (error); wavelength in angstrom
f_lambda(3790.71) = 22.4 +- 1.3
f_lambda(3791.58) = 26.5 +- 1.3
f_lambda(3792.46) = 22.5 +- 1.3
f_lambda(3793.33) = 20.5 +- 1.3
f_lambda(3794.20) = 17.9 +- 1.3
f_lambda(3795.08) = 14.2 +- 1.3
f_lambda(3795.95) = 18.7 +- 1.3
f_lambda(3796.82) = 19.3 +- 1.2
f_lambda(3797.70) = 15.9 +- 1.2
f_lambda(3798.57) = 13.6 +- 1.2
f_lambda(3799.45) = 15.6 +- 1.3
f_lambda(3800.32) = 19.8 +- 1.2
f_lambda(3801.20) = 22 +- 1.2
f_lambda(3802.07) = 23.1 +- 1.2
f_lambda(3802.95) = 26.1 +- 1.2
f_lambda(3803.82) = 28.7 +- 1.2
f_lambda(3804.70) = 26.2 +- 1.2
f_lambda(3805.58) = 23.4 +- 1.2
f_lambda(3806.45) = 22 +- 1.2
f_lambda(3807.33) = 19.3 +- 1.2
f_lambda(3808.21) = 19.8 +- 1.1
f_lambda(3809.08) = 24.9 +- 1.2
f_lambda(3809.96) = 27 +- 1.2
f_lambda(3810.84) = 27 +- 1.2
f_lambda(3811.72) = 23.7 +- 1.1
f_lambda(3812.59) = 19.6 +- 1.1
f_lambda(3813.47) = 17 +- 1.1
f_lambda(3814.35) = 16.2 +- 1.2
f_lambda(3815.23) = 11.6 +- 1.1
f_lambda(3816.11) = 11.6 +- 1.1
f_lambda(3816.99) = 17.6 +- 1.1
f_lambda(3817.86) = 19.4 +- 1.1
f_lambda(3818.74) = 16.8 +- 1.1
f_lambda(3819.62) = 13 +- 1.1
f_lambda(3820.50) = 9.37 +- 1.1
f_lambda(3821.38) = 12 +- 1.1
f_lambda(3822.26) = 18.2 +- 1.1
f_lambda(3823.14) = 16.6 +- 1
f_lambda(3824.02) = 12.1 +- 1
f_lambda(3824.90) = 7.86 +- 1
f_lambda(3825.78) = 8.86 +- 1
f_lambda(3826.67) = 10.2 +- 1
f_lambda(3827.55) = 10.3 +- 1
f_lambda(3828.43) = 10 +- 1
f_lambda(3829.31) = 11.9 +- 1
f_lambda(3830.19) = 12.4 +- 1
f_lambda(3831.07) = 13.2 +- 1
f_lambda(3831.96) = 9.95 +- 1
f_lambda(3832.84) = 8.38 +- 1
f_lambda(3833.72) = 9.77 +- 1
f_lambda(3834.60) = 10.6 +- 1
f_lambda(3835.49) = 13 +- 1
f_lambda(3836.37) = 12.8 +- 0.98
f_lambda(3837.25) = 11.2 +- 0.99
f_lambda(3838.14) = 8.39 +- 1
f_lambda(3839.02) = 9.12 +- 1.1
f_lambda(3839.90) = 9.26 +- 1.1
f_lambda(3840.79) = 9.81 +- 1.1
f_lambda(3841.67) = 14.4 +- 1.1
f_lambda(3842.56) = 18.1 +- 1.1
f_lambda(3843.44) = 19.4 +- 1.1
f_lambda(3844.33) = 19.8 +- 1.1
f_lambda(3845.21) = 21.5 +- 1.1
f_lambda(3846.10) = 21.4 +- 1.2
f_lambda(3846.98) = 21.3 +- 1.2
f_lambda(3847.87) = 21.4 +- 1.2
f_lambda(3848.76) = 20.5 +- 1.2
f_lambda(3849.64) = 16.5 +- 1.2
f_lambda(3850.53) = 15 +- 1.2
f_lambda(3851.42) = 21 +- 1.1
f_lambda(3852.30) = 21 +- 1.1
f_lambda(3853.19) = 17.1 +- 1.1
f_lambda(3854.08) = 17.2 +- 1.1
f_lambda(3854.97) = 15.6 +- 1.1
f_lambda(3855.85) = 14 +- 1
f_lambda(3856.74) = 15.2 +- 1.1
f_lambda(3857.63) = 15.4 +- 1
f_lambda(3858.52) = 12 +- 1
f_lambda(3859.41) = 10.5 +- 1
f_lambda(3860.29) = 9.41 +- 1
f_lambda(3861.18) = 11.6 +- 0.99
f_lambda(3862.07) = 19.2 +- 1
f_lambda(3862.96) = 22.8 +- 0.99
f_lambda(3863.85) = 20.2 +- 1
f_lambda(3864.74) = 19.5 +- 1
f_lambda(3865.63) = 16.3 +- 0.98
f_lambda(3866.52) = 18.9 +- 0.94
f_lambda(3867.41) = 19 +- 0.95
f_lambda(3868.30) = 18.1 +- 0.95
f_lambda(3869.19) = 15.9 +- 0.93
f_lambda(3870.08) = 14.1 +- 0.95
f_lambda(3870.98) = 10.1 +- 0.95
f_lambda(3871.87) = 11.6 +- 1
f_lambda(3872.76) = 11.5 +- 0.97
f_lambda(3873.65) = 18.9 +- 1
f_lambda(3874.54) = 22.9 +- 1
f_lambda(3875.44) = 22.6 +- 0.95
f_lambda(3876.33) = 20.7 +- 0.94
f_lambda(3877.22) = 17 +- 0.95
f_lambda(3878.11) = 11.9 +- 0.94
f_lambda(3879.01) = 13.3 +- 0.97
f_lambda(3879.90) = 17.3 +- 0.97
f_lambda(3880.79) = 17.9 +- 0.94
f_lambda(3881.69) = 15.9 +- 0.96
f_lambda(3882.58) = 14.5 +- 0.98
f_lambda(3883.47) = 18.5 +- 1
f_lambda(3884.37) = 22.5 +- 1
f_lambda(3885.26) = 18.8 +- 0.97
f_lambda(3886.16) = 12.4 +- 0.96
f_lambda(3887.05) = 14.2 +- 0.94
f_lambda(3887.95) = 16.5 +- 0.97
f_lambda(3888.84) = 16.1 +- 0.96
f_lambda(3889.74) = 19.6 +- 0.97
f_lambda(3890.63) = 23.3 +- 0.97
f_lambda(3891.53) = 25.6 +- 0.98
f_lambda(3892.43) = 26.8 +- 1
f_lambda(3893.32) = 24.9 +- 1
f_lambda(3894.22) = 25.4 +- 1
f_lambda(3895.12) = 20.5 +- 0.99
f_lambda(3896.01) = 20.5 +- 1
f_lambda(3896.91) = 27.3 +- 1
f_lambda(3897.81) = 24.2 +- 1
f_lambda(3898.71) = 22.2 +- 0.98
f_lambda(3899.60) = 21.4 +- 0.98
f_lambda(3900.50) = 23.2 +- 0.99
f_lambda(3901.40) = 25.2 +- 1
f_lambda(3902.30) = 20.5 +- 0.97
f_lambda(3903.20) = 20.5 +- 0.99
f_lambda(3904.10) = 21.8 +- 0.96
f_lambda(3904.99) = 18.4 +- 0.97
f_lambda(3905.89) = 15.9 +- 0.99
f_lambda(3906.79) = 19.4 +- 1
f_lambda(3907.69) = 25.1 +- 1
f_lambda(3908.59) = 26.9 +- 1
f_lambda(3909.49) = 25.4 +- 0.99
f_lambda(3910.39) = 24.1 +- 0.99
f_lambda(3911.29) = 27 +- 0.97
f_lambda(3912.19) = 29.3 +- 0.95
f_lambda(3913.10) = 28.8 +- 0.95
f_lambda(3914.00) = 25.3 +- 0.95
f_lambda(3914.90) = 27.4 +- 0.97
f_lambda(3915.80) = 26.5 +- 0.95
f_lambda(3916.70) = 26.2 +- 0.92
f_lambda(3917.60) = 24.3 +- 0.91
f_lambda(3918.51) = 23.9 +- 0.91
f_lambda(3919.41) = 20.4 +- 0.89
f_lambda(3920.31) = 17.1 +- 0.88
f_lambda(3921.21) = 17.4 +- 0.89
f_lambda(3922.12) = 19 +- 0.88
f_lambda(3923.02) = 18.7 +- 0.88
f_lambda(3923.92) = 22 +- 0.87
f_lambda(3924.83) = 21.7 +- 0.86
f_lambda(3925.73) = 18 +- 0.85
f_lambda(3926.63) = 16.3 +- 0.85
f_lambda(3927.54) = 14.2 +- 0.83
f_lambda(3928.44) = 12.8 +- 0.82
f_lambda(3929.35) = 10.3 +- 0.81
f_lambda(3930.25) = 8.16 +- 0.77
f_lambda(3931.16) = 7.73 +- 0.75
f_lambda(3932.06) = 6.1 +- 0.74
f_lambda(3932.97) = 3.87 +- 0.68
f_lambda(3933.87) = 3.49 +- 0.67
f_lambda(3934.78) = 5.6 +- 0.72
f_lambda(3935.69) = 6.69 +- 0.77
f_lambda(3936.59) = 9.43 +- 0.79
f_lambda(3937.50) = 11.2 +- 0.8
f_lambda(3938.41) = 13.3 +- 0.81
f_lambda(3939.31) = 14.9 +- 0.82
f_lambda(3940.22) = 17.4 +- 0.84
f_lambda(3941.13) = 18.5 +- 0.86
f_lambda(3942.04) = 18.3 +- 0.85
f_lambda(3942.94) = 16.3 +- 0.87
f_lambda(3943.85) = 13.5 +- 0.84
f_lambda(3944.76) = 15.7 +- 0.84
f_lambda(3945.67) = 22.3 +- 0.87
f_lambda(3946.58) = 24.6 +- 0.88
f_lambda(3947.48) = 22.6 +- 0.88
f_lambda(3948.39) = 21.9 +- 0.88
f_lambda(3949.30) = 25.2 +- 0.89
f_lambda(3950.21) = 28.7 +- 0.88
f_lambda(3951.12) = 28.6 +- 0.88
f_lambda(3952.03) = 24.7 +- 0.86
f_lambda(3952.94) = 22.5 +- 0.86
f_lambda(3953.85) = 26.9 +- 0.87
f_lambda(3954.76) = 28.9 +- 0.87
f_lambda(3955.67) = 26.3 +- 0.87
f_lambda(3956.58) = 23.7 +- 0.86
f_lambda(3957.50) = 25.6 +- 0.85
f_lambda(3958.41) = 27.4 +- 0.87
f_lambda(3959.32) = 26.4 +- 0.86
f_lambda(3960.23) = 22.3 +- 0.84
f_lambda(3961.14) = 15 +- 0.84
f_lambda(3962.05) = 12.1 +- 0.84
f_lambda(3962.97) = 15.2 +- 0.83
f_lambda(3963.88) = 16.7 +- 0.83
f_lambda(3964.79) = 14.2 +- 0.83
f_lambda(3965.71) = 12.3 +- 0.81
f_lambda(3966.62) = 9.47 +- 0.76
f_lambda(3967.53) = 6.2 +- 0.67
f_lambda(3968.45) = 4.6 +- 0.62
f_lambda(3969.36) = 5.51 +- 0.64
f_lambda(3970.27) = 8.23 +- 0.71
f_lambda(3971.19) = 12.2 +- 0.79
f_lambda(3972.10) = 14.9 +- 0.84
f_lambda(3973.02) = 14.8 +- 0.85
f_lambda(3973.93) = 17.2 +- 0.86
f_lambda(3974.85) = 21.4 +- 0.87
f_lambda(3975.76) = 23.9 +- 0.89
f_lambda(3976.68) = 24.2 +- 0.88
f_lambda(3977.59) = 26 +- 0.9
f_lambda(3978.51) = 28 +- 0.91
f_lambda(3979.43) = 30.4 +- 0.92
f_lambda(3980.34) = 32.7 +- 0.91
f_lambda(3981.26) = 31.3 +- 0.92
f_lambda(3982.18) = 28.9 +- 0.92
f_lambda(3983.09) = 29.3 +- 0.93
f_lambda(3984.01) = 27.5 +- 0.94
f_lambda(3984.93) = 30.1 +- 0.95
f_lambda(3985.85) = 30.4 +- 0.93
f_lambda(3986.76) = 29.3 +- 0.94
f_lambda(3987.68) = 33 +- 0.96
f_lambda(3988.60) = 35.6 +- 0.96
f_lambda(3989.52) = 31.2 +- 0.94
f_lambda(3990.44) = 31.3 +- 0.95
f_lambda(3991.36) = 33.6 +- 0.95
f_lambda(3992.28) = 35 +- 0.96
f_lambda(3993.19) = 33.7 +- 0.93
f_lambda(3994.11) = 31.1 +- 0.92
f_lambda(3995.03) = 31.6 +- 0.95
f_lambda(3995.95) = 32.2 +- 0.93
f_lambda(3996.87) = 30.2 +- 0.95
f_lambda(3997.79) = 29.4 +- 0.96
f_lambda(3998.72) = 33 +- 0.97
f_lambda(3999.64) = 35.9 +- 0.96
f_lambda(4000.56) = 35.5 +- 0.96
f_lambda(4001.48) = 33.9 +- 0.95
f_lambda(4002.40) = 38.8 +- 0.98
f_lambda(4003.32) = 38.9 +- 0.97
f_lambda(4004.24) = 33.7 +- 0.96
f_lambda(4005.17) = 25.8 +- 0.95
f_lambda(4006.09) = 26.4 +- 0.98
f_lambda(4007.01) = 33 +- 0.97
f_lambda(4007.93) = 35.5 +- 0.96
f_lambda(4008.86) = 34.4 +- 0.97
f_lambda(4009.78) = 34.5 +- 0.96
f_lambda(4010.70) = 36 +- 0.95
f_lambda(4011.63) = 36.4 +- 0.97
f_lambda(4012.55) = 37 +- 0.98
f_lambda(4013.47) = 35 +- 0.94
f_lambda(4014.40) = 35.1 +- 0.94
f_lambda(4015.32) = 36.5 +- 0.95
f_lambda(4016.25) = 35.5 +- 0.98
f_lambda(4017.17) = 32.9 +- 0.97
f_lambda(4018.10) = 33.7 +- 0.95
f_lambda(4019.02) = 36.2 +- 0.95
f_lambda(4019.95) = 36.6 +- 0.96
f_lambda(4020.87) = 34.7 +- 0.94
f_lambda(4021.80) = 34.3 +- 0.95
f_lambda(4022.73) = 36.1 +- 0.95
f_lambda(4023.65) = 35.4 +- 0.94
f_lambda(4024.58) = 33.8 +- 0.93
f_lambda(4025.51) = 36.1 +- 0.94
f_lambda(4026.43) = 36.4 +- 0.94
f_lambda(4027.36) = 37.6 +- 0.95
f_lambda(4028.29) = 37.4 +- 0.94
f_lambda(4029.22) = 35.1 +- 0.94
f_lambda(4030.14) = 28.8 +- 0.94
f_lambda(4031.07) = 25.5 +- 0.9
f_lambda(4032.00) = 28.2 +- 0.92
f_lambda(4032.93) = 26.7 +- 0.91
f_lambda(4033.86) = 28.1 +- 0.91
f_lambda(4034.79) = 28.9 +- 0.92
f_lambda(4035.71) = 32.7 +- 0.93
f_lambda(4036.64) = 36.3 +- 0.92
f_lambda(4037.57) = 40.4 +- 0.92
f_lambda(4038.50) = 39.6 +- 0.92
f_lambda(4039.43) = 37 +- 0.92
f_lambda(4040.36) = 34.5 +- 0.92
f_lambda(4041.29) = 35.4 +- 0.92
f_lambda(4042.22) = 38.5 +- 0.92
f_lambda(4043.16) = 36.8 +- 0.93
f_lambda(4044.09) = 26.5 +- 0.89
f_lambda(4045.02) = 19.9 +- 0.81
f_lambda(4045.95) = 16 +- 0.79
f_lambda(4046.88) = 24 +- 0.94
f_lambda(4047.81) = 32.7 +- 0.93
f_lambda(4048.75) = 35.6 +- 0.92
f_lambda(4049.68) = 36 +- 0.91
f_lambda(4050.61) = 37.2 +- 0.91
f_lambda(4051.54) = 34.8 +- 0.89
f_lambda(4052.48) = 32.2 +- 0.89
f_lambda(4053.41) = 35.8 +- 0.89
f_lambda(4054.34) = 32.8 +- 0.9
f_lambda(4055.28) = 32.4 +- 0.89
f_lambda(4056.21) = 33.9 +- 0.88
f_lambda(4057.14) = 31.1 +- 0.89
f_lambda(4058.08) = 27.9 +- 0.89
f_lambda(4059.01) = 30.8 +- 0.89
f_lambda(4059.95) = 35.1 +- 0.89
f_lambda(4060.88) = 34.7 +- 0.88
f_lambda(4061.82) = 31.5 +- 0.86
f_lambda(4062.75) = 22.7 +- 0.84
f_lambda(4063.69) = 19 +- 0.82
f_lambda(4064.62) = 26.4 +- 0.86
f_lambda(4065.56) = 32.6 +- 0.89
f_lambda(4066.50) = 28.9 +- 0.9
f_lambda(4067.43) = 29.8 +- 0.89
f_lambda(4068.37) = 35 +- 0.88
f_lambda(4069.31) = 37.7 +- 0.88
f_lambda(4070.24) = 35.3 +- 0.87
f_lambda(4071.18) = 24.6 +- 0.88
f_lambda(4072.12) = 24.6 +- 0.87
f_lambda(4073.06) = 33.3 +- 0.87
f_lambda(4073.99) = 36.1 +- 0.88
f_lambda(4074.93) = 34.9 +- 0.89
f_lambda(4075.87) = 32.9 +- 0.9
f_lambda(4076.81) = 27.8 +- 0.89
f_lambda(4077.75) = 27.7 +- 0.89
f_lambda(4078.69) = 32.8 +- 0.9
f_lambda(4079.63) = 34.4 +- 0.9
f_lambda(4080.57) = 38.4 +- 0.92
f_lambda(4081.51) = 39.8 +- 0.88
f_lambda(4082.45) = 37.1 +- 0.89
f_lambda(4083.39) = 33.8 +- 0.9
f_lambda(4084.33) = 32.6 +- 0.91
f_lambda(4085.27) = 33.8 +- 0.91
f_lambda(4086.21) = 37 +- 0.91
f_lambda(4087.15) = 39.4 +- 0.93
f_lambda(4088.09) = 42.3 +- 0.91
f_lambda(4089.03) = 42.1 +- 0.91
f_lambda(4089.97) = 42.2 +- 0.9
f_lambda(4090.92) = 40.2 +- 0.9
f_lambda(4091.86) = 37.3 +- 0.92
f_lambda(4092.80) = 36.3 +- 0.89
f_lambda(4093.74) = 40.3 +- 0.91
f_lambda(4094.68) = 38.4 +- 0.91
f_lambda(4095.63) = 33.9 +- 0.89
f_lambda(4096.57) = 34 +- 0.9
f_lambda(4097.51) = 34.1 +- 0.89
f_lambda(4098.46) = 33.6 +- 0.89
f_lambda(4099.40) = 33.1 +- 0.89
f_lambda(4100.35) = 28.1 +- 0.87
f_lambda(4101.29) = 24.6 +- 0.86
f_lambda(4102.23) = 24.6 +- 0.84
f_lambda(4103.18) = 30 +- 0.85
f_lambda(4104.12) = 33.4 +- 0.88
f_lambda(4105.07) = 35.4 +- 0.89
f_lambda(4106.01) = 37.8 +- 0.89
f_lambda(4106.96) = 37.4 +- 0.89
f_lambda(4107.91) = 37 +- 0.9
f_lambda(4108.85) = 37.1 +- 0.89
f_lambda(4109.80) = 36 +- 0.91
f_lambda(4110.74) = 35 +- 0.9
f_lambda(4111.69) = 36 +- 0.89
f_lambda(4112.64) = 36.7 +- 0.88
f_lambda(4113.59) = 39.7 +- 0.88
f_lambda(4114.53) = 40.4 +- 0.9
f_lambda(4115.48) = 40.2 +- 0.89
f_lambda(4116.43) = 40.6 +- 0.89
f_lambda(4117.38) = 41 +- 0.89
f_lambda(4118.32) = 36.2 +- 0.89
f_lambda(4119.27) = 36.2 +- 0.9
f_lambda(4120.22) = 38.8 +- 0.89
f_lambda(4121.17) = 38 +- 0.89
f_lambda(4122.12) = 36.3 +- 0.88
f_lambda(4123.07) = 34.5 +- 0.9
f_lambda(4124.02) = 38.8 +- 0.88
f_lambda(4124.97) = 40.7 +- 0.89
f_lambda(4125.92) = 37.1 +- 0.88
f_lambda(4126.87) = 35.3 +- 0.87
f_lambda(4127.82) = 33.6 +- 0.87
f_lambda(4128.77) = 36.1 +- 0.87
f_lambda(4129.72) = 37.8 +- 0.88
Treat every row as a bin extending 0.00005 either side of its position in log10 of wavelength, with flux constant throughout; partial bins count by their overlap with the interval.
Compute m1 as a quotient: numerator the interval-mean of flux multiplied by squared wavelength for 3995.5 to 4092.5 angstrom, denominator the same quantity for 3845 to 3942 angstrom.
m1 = 1.98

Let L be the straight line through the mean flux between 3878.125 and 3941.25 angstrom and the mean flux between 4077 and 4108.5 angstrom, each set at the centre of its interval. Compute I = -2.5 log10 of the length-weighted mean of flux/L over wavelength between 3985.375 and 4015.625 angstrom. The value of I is -0.23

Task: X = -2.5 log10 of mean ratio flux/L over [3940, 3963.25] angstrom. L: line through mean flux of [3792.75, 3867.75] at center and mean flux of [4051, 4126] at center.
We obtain 0.13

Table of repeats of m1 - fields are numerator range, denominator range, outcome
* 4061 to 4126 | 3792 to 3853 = 2.39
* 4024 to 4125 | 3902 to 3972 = 1.98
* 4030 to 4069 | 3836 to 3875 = 2.14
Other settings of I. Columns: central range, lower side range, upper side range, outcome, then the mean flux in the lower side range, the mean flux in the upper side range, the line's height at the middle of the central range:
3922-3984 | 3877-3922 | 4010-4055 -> 0.410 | 21.4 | 33.5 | 26.3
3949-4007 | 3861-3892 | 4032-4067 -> 0.017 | 17.5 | 31.5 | 25.7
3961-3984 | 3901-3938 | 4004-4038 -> 0.402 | 18.3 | 33.7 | 26.3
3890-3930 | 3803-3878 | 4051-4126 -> -0.043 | 16.2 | 34.5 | 21.3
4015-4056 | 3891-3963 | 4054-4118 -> -0.124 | 20.2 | 34.1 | 29.7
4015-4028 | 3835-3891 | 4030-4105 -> -0.215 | 16.4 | 32.7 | 29.1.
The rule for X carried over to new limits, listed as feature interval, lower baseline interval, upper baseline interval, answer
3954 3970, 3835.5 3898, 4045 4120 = 0.38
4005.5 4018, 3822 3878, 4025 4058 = -0.15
